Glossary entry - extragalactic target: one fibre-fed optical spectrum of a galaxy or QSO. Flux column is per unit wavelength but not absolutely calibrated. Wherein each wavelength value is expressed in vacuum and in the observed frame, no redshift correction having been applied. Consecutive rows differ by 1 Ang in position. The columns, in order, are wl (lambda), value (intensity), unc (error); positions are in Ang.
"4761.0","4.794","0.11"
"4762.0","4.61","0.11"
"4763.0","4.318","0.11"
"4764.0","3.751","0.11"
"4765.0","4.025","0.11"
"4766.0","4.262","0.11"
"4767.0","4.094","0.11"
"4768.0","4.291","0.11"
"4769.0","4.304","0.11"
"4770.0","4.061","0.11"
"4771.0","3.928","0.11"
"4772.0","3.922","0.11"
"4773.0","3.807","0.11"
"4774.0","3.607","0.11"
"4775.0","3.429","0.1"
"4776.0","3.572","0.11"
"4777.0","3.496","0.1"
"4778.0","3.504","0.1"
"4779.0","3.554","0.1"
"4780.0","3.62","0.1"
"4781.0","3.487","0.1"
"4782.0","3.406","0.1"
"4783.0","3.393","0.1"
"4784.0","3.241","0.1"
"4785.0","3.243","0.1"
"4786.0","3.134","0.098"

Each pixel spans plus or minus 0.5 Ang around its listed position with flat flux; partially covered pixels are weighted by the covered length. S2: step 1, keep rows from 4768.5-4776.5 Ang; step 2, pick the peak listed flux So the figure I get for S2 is 4.304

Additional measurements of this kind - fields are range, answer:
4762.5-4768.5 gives 4.318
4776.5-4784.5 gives 3.62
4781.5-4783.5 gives 3.406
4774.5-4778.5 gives 3.572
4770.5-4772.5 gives 3.928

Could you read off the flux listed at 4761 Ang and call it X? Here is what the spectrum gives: 4.794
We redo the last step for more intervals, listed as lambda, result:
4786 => 3.134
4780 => 3.62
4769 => 4.304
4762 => 4.61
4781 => 3.487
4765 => 4.025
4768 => 4.291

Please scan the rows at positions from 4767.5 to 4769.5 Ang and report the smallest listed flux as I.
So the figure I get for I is 4.291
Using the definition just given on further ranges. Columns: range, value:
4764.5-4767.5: 4.025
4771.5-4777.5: 3.429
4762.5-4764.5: 3.751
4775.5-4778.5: 3.496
